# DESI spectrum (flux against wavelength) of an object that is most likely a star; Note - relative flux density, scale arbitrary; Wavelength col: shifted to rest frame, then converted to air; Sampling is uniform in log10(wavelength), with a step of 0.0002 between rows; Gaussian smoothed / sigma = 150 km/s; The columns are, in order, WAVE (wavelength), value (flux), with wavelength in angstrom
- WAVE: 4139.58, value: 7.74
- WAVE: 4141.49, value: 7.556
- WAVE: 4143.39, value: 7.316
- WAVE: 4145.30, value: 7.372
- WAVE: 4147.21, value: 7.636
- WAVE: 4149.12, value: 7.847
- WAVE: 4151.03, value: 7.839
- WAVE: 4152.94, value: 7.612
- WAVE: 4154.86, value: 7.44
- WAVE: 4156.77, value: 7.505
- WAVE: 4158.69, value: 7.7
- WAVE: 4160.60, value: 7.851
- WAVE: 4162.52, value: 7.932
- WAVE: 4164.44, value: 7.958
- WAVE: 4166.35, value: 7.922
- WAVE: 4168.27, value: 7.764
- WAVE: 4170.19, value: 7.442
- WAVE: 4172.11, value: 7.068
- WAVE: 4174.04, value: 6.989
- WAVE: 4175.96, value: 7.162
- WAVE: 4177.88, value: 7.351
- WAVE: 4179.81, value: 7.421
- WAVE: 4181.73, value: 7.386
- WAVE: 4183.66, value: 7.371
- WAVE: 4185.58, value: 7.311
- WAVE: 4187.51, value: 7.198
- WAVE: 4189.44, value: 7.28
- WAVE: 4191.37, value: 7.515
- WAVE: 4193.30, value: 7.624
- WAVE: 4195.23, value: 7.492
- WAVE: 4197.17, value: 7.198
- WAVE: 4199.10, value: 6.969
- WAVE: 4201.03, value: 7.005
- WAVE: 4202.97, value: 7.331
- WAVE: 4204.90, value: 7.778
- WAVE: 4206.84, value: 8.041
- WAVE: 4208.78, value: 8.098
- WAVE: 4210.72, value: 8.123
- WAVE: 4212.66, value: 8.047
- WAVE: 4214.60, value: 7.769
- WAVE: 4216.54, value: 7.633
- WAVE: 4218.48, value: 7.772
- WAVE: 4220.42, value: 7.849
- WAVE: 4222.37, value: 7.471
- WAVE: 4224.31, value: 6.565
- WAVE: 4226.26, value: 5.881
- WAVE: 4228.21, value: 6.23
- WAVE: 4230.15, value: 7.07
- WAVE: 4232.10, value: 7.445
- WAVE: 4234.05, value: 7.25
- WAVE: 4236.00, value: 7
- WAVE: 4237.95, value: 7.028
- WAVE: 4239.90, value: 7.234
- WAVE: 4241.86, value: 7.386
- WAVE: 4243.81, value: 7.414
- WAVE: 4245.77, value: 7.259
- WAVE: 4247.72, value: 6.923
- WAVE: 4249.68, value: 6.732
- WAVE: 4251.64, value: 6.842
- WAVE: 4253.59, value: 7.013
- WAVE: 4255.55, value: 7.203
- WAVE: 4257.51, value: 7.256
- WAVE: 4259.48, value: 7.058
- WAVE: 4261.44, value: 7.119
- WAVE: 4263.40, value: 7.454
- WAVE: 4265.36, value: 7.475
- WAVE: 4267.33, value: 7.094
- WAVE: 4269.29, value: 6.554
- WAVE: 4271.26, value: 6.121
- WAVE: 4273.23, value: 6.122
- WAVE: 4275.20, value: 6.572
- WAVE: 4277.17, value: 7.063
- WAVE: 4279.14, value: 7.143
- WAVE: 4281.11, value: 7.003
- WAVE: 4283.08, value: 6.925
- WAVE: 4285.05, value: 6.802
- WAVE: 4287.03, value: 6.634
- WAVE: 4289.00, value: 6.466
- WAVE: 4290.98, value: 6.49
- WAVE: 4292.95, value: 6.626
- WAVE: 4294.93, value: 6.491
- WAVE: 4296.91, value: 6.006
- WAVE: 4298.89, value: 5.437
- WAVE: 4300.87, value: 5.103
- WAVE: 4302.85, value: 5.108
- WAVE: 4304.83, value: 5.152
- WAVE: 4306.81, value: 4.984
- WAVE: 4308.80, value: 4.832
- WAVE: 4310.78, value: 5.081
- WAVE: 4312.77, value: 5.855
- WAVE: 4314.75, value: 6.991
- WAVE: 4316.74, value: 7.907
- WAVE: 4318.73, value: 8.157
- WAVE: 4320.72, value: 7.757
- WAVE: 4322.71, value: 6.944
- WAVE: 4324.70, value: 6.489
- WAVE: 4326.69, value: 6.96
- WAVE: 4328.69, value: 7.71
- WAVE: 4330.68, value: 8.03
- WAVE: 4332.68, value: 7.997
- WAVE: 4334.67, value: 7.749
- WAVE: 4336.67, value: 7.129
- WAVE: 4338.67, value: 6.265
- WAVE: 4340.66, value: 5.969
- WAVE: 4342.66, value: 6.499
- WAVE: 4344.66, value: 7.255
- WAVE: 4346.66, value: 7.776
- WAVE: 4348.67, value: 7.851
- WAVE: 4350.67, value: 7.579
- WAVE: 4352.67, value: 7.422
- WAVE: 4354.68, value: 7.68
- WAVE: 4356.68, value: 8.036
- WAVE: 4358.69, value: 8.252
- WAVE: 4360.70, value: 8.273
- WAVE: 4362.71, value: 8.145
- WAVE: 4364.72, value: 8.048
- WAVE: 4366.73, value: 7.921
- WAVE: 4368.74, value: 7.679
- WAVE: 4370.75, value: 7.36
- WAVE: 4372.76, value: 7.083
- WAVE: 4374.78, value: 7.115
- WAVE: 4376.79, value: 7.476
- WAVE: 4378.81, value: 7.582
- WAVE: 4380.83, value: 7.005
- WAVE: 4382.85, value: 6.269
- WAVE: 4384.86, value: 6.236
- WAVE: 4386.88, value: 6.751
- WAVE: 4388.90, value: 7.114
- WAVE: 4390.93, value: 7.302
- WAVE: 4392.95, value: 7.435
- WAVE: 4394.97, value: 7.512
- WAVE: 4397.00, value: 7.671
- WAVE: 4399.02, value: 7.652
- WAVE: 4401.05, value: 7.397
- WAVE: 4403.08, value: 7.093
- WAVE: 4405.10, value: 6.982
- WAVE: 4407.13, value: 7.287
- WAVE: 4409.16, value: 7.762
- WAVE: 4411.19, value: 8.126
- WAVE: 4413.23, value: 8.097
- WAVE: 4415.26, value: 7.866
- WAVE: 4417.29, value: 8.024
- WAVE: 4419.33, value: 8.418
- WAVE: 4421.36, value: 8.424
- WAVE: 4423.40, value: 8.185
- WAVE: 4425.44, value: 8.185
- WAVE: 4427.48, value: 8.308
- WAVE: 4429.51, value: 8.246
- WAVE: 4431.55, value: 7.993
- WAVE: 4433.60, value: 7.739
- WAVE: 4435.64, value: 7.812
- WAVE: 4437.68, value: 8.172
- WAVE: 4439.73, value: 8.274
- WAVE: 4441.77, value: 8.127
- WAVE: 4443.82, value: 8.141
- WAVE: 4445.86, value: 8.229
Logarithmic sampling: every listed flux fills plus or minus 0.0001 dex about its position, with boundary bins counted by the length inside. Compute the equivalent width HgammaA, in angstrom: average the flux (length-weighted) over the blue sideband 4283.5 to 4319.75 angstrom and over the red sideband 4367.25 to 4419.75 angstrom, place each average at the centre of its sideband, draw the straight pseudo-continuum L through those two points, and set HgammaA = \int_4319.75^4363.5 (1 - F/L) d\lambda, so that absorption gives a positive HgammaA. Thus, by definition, -5.0 angstrom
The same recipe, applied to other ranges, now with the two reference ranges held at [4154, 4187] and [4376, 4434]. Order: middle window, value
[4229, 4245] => 0.66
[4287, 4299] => 1.91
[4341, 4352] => 0.38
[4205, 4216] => -0.68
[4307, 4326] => 2.40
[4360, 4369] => -0.54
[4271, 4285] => 1.48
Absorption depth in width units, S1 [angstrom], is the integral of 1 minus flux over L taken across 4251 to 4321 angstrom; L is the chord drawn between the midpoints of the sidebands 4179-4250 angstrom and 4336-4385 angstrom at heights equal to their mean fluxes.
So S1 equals 7.8 angstrom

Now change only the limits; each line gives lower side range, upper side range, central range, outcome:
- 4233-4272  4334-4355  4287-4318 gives 5.1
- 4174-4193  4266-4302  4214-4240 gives -0.7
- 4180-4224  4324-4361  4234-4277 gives 2.8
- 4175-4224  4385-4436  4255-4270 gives 0.8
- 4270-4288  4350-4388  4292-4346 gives 3.9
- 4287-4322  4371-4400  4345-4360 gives -2.3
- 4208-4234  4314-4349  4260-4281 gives 1.3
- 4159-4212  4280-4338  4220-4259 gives 0.3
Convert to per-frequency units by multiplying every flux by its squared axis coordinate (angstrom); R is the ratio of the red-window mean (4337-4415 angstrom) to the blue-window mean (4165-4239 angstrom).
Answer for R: 1.09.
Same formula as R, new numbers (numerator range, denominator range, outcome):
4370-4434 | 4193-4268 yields 1.12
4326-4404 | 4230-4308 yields 1.16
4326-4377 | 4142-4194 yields 1.09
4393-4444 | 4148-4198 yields 1.18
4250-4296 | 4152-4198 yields 0.96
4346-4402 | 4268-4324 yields 1.22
